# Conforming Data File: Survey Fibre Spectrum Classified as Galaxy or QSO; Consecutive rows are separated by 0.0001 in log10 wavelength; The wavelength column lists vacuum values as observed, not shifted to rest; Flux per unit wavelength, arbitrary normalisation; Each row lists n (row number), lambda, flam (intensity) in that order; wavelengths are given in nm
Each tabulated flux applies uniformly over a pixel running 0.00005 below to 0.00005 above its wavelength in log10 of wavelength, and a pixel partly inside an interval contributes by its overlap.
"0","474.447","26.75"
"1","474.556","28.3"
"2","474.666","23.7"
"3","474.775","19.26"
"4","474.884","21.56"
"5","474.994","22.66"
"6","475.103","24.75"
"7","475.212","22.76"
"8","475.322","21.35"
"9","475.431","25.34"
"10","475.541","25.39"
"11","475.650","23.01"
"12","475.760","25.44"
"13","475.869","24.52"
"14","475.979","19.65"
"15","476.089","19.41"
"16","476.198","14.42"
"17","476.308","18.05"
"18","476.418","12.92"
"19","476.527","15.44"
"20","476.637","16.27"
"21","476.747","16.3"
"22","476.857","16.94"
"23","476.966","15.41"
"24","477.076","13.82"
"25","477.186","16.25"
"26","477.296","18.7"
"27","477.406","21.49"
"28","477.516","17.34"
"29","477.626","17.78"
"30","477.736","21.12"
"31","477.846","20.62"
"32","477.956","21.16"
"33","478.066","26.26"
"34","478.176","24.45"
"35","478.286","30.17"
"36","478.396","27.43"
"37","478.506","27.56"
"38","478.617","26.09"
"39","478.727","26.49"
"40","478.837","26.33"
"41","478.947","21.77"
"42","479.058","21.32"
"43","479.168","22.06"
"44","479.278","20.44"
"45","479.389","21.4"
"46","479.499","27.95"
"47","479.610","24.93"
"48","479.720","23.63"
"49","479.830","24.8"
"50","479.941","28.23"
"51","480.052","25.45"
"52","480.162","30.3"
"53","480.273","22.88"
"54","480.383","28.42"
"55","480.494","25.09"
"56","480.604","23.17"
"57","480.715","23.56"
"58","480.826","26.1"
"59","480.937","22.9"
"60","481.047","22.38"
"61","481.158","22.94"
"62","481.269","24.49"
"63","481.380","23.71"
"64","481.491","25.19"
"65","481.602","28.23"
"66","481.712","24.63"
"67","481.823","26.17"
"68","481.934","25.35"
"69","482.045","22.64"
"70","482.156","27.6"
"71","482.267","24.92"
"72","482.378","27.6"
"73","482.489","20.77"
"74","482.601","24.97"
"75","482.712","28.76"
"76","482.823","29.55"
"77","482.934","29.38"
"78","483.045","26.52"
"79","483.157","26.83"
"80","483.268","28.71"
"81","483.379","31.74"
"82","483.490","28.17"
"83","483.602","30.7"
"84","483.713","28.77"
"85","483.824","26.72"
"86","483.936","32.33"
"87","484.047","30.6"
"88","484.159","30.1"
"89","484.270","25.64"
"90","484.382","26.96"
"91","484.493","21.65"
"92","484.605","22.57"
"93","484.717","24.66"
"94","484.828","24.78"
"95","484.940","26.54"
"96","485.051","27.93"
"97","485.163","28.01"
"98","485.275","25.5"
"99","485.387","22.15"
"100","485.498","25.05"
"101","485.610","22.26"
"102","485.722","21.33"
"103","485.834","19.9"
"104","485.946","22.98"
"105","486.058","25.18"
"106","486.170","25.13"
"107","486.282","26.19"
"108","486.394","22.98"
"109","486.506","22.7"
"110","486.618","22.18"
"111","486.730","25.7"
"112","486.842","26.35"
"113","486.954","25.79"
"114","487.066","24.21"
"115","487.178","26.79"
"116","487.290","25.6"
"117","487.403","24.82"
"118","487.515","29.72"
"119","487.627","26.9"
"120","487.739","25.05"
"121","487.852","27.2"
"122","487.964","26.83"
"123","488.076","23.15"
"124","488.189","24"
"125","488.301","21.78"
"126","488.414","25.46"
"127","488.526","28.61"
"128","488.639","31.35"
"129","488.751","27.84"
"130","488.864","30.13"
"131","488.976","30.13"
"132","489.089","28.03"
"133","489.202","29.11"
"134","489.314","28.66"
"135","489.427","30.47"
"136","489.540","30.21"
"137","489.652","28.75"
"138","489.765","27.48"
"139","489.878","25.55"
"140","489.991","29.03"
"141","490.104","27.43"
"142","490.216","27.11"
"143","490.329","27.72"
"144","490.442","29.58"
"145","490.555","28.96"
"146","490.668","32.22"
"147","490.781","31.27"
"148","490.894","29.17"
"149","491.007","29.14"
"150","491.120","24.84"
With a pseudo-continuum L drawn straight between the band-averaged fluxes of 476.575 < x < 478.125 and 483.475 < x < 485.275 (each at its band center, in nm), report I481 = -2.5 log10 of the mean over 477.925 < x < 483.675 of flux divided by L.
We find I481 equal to -0.13 mag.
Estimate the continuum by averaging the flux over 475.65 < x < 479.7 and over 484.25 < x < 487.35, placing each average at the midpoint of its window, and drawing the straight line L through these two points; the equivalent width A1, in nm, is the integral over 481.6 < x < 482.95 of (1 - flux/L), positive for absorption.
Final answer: -0.18 nm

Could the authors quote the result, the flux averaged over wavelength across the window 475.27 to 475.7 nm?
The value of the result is 23.8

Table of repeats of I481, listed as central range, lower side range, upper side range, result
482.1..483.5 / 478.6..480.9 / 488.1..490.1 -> -0.06 mag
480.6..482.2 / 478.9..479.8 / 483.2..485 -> 0.02 mag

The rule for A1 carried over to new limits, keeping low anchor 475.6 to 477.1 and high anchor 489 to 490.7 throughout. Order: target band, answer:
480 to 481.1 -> -0.19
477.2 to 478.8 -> -0.31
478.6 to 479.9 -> -0.23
